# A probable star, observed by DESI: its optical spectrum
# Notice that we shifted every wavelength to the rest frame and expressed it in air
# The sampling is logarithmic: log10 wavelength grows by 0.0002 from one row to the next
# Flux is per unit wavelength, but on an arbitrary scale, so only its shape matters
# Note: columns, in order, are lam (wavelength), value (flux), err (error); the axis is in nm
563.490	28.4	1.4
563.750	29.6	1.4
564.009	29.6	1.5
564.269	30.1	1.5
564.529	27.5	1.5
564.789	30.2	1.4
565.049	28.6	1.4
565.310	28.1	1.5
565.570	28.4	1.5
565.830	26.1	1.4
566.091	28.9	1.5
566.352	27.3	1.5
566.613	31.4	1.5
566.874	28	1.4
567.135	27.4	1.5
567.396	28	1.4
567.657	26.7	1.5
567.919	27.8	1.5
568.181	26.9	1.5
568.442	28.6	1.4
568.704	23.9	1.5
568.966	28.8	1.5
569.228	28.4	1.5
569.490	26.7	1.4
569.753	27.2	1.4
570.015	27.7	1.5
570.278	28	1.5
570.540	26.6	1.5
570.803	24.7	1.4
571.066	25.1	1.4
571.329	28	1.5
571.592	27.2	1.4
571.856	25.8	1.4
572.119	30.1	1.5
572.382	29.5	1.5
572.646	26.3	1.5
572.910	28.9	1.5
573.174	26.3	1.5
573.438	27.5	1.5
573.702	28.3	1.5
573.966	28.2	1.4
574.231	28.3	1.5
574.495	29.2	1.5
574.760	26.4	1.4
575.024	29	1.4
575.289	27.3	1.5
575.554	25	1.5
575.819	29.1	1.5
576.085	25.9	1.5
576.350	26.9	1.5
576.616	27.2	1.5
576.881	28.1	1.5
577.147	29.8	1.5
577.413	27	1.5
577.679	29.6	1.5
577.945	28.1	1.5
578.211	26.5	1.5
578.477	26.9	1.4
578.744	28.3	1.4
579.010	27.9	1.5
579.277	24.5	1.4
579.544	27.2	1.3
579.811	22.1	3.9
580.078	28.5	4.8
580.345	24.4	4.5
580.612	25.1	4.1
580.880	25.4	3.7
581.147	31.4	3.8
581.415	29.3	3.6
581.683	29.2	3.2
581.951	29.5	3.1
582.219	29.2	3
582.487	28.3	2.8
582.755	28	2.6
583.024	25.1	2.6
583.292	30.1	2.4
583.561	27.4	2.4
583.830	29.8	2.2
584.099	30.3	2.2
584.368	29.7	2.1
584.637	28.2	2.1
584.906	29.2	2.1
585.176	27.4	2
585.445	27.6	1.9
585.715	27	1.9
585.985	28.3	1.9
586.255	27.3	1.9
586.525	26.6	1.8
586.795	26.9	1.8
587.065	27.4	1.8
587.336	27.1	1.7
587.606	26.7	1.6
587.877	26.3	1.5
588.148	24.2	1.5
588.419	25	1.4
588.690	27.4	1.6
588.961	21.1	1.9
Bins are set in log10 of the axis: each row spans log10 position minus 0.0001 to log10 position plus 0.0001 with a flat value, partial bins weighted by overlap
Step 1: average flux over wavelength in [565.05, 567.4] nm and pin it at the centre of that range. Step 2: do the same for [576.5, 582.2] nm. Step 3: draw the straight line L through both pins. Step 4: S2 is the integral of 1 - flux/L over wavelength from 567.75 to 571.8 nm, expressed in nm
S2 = 0.14 nm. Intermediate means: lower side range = 28.2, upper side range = 27.5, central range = 27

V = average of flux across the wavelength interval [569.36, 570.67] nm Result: 27.2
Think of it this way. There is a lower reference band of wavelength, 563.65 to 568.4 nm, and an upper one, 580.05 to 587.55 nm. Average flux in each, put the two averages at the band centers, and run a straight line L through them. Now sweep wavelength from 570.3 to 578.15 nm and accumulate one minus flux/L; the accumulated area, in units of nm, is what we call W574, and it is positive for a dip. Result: 0.17 nm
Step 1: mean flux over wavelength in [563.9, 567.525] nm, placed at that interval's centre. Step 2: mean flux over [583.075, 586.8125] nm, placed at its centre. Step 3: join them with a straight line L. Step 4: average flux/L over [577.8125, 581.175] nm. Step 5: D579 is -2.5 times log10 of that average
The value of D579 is 0.07 mag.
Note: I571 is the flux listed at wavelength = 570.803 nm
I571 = 24.7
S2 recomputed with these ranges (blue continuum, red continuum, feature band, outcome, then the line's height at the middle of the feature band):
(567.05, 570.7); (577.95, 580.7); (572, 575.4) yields -0.161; 26.8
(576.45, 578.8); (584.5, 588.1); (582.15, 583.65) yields -0.024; 27.5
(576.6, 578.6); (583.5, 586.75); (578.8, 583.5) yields 0.116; 28.1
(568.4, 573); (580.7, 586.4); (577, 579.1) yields -0.006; 27.9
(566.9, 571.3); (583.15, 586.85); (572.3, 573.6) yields -0.013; 27.4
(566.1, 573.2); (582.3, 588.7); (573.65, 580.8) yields 0.089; 27.5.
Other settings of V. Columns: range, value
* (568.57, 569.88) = 27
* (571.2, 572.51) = 28.1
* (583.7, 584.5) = 29.9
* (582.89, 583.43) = 27.6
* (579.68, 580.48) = 25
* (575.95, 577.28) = 27.6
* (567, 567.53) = 27.7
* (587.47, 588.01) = 26.5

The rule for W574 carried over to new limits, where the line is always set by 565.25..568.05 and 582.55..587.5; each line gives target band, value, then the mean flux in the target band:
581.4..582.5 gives -0.047 nm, 29.2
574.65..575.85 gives 0.032 nm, 27.2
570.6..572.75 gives 0.070 nm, 27.1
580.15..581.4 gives 0.047 nm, 26.9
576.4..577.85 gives -0.014 nm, 28.2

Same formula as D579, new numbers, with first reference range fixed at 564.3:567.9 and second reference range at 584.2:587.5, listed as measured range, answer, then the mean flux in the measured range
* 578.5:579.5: 0.040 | 26.9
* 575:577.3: 0.019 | 27.5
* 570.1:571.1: 0.074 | 26.3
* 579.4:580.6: 0.097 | 25.5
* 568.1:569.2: 0.038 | 27.2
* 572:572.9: -0.022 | 28.6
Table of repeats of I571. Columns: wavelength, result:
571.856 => 25.8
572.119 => 30.1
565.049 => 28.6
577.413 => 27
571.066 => 25.1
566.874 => 28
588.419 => 25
